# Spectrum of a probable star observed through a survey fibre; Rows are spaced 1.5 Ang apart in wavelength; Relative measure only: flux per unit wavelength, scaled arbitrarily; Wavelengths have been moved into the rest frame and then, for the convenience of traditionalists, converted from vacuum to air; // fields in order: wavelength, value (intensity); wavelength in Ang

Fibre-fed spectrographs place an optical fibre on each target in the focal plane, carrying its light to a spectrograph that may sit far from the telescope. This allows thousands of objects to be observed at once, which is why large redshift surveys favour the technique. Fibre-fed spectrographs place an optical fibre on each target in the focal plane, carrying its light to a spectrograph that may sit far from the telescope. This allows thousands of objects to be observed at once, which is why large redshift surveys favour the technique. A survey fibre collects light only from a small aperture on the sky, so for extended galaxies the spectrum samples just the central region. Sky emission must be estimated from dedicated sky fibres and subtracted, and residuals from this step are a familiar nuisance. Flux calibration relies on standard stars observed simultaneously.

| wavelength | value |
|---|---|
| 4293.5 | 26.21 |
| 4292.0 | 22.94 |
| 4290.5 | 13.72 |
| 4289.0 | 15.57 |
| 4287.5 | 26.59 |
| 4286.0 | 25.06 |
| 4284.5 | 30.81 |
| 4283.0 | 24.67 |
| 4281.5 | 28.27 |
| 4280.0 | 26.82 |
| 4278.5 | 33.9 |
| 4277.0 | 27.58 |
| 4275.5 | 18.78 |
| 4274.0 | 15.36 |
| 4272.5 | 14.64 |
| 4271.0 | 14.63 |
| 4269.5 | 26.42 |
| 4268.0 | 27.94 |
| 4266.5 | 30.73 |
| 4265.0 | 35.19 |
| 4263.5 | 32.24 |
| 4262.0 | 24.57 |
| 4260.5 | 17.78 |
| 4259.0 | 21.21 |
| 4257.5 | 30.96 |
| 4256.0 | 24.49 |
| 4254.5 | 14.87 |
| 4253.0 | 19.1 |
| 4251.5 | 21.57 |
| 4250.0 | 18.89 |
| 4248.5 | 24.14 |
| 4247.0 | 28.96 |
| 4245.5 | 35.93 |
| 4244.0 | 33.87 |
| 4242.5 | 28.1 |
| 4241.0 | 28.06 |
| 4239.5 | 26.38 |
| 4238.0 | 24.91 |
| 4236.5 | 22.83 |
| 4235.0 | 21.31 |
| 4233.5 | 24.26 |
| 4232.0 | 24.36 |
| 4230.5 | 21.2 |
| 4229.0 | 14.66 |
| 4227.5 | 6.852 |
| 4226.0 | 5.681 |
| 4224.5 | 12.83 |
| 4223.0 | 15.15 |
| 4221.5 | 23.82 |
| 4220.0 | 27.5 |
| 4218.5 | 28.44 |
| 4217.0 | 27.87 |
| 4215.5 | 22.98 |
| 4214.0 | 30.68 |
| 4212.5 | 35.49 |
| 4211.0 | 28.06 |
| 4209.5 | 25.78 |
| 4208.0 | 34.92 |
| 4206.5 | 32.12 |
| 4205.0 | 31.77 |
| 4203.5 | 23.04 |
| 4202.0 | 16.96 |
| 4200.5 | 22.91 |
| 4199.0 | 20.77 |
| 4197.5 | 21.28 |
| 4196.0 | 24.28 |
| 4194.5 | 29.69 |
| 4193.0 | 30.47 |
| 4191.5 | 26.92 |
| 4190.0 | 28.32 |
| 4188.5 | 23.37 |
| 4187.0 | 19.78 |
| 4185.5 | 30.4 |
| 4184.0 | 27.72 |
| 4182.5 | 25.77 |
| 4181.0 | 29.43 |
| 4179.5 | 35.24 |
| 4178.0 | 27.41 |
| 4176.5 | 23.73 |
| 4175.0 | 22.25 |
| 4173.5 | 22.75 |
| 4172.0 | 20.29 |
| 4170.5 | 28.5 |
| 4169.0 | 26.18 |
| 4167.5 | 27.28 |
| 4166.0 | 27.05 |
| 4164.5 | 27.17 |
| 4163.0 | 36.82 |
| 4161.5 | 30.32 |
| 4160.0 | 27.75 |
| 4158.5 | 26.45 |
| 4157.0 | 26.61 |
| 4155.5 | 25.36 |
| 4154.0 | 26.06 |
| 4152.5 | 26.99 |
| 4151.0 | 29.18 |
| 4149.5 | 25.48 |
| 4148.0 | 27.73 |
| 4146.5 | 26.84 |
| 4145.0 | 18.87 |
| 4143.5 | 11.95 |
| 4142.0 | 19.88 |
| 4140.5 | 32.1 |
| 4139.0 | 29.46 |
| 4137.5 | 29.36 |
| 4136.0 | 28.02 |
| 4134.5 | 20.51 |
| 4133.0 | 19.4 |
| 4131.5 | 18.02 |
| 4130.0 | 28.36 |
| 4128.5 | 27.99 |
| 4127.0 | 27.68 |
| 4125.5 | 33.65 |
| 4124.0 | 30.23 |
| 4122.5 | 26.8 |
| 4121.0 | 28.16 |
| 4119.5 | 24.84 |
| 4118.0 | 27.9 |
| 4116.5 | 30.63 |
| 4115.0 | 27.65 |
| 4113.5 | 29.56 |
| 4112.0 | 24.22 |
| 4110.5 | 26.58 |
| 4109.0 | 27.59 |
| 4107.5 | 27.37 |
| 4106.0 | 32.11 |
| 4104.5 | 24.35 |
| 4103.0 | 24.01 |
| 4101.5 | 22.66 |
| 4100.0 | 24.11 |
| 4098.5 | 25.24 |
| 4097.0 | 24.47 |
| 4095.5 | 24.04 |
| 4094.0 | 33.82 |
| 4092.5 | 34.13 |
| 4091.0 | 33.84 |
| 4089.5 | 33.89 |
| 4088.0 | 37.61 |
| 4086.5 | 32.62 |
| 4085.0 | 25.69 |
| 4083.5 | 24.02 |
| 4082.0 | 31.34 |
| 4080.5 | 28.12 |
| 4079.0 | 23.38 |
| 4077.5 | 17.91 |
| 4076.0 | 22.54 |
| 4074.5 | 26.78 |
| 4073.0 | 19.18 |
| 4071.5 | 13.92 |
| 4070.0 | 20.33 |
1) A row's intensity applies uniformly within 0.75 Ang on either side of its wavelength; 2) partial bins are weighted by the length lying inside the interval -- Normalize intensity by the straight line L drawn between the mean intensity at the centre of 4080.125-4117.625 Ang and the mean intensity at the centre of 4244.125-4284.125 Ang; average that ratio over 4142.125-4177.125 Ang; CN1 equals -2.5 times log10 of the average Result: 0.06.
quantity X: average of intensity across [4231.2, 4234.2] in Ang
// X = 24.3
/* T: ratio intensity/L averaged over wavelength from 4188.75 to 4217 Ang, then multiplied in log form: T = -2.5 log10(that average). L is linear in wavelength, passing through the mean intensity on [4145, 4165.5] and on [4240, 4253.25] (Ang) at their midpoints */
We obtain 0.007 mag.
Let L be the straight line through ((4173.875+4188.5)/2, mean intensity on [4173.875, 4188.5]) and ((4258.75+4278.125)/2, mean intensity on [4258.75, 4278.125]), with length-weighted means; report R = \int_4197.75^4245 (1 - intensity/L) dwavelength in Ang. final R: 2.5 Ang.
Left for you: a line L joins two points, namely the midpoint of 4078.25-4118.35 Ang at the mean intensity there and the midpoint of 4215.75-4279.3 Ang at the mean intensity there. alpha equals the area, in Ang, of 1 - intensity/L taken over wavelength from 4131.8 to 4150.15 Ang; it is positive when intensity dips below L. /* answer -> 1.9 Ang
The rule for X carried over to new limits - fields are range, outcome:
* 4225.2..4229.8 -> 9.24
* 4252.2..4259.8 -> 22.1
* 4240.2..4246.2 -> 31.4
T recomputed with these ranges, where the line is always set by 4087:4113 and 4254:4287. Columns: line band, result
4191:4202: 0.08 mag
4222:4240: 0.37 mag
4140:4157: 0.12 mag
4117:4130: -0.02 mag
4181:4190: 0.03 mag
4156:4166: -0.07 mag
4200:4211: -0.03 mag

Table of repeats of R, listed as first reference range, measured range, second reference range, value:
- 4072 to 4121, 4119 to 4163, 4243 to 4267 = 1.0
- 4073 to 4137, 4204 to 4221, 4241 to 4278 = -2.7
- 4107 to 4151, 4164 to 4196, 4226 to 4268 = -1.7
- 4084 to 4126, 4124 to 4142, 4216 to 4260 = 0.4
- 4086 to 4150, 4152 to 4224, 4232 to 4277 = -2.5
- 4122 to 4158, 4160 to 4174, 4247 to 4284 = -1.2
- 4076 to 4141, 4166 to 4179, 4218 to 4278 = 0.1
